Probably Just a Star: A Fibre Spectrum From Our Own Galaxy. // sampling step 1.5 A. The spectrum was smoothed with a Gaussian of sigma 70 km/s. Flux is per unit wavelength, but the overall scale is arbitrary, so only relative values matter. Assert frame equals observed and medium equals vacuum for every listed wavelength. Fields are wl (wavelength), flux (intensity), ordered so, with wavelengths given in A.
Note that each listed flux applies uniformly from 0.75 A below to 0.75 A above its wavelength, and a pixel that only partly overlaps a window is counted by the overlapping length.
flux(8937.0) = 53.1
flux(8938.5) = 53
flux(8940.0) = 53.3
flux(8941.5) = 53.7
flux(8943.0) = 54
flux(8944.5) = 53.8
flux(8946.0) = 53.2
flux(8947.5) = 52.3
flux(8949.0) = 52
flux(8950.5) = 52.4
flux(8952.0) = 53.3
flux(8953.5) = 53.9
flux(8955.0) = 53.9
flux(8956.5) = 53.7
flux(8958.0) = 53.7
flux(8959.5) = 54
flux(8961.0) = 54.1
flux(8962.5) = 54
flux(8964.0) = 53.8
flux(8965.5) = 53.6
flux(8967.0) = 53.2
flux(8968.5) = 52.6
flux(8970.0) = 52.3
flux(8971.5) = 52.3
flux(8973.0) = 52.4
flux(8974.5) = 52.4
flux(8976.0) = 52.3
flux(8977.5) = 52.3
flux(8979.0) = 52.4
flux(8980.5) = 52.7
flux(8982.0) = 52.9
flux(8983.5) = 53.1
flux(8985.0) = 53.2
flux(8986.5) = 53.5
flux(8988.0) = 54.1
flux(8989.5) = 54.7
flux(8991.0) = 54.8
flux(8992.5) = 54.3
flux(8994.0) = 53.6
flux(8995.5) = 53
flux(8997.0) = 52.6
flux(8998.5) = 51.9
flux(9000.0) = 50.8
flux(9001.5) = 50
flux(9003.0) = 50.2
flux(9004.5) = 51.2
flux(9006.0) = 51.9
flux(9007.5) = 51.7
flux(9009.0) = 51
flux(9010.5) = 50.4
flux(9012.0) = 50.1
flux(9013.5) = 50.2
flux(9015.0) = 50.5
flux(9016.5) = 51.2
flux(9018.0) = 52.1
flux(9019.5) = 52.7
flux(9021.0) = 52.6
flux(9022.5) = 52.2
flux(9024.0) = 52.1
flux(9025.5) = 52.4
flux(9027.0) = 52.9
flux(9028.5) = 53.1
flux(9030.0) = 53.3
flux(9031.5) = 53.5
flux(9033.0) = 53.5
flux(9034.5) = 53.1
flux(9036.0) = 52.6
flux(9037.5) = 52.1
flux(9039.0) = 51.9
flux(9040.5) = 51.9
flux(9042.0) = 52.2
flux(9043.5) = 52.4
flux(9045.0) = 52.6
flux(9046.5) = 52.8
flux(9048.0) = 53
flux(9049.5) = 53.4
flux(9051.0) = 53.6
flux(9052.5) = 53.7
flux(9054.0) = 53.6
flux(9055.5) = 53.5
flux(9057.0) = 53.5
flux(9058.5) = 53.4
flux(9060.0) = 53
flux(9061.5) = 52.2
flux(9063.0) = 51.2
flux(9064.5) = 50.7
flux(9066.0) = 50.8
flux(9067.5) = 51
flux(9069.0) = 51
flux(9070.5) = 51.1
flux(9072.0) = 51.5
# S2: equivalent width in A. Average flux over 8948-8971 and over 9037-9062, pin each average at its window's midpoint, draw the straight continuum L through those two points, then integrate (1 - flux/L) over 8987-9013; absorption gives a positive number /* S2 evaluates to 0.5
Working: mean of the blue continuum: 53.3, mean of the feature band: 52.1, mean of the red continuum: 52.9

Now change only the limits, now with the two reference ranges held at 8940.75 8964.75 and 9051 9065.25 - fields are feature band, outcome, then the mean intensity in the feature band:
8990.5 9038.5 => 0.9 A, 52.1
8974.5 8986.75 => 0.1 A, 52.7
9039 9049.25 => 0.1 A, 52.5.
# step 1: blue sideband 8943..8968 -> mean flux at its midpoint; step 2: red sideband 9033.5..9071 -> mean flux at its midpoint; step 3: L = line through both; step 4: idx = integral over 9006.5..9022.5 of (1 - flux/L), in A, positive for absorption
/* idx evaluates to 0.5 A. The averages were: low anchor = 53.4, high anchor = 52.4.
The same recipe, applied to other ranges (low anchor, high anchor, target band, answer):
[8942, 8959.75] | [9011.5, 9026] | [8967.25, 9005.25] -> -0.1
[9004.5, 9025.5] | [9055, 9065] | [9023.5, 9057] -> -0.5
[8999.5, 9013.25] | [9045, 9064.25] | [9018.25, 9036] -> -0.4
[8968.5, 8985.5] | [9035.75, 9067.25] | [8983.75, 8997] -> -0.3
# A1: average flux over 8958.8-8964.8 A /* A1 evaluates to 54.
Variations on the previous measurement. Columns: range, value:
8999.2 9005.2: 50.6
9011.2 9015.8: 50.3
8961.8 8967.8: 53.6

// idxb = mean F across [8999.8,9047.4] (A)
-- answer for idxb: 51.9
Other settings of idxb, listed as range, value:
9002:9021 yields 51.1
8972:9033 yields 52.3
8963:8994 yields 53.2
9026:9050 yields 52.8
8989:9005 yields 52.4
